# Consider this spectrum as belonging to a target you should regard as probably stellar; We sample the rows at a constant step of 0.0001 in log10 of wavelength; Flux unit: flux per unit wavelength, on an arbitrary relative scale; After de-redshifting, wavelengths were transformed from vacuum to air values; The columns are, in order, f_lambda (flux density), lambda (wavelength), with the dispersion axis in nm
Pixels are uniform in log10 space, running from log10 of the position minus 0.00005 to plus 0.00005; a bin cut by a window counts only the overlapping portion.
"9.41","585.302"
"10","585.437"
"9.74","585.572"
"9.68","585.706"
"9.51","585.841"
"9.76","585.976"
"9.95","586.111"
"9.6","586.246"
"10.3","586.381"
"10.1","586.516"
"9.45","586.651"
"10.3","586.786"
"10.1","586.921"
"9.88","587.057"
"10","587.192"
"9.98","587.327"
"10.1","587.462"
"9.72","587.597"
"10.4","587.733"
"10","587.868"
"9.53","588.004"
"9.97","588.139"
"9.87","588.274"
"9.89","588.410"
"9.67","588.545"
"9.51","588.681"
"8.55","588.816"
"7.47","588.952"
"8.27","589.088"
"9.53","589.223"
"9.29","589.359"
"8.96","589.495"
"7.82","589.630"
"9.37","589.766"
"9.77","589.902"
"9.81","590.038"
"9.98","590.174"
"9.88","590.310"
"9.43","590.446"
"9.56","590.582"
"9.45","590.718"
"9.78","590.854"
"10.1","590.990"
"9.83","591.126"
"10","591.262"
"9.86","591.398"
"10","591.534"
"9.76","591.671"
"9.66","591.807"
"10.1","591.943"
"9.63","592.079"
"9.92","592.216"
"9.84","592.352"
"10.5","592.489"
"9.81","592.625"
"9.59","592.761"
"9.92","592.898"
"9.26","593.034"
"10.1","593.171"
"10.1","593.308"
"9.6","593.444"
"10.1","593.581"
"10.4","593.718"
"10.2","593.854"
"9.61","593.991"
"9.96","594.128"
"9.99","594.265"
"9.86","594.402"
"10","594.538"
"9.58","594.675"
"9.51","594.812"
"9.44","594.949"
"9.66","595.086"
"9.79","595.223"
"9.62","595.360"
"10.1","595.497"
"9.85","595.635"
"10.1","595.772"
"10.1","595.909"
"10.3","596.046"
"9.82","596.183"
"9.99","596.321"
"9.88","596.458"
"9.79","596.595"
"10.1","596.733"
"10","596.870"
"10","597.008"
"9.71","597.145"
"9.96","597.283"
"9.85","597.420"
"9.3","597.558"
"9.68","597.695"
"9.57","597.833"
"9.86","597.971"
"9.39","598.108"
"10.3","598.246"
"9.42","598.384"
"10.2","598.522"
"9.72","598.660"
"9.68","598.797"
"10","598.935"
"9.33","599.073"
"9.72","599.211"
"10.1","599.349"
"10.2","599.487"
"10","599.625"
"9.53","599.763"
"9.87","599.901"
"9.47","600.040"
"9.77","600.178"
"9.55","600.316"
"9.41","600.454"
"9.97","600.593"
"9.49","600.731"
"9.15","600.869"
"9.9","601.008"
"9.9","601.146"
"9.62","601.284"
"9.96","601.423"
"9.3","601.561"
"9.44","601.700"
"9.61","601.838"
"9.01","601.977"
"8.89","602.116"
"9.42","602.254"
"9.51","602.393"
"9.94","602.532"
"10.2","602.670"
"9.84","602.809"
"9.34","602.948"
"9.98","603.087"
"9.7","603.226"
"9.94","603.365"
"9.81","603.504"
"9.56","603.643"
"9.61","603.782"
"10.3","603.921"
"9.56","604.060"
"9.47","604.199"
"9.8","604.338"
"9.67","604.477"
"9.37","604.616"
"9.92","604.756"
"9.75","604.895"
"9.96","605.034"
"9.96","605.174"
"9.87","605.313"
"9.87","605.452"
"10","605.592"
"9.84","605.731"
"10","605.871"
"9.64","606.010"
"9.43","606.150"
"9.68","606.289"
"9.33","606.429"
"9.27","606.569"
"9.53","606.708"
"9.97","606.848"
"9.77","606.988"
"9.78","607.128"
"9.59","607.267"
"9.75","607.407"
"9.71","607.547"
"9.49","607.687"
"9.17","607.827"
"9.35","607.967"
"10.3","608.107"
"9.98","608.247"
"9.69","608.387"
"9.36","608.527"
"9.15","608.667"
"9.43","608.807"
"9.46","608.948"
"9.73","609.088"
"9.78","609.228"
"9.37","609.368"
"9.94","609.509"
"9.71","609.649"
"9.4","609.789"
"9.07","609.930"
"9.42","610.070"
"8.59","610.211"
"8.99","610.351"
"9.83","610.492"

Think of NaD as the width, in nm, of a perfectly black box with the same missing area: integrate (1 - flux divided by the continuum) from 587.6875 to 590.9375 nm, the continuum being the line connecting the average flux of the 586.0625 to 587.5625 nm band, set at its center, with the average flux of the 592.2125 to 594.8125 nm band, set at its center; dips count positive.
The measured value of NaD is 0.18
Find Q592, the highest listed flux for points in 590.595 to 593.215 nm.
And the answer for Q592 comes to 10.5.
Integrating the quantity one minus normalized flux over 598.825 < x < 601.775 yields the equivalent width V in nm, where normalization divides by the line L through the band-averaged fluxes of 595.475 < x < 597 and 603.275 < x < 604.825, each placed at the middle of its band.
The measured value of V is 0.05 nm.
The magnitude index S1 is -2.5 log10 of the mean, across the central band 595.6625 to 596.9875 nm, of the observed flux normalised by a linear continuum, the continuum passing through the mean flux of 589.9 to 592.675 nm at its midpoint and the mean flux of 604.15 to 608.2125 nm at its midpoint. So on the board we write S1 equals -0.02 mag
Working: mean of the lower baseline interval 9.84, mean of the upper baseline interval 9.7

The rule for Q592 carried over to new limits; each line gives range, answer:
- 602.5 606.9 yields 10.3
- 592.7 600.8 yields 10.4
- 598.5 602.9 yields 10.2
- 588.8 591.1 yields 10.1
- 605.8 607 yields 10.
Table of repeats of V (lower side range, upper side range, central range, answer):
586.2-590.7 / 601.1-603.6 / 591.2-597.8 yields -0.187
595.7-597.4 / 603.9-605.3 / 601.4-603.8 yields 0.051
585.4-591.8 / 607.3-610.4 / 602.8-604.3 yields -0.031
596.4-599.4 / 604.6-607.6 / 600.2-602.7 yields 0.052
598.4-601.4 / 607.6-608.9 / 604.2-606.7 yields -0.027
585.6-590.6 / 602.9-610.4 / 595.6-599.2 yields -0.084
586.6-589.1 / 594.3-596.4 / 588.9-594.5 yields 0.047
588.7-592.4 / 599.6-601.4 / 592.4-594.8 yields -0.096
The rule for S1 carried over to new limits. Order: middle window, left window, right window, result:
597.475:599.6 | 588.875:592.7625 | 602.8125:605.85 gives -0.010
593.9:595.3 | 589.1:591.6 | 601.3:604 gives -0.018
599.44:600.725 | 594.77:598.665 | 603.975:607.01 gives 0.006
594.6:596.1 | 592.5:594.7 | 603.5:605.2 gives 0.007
